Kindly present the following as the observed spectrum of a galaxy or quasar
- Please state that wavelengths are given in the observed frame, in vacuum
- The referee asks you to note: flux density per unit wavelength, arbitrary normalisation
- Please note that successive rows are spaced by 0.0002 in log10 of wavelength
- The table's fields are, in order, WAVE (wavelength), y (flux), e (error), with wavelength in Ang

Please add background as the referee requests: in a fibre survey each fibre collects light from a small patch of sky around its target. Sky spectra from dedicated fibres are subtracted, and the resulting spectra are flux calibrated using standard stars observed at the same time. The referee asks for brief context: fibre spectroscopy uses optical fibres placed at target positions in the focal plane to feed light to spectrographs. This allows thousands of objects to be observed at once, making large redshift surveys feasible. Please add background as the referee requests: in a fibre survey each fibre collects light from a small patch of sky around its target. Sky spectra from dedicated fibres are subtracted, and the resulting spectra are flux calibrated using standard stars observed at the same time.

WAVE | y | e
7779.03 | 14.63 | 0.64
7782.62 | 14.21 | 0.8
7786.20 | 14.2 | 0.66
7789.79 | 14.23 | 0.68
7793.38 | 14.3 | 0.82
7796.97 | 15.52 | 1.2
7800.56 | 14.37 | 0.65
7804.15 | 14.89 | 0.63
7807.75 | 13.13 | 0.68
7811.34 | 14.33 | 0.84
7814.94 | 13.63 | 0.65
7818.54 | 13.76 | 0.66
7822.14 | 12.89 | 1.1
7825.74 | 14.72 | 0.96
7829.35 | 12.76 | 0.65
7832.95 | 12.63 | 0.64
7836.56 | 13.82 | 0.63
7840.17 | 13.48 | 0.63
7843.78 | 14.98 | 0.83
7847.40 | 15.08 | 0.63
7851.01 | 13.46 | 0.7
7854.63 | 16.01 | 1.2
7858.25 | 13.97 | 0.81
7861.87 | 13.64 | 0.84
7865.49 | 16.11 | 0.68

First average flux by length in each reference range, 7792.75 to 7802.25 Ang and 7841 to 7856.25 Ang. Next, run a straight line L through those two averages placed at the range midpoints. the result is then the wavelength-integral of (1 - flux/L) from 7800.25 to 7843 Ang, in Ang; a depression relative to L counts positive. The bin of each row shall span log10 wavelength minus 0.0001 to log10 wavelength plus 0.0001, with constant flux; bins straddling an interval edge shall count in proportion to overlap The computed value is 3.1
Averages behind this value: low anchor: 14.8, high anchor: 14.8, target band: 13.7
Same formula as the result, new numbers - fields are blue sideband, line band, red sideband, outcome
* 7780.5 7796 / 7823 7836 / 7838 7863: 0.9 Ang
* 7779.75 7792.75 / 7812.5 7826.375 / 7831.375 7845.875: 0.2 Ang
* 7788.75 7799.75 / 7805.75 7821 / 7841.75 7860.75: 1.0 Ang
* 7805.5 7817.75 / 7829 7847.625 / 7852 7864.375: 0.6 Ang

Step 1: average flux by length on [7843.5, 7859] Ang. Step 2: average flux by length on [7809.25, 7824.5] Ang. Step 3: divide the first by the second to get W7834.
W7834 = 1.07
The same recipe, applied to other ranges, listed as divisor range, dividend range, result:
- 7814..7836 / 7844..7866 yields 1.09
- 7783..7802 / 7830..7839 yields 0.91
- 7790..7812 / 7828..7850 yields 0.96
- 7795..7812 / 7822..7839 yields 0.93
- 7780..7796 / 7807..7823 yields 0.95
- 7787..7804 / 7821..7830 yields 0.93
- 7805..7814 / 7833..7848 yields 1.02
